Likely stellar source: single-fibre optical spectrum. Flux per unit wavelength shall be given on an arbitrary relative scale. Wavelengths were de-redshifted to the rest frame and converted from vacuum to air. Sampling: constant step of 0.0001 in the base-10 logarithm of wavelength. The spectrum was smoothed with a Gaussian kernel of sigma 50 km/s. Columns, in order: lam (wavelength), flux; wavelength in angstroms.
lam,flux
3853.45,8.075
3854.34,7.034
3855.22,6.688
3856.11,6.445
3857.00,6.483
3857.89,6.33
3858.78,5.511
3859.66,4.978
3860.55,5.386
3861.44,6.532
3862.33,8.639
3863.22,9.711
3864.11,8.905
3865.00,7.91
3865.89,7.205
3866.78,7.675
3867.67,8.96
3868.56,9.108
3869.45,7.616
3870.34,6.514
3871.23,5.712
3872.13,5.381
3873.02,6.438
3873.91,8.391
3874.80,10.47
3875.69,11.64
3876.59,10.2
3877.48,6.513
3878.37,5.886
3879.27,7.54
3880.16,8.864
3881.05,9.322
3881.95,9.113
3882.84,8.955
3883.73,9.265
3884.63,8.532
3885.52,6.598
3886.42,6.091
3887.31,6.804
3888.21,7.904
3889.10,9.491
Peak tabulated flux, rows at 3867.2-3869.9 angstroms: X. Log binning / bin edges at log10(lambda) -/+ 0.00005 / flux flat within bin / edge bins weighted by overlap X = 9.108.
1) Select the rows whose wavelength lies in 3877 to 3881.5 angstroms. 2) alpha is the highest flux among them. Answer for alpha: 9.322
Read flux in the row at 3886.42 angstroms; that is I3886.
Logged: 6.091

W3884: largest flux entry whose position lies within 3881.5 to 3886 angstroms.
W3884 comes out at 9.265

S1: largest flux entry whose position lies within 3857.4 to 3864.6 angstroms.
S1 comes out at 9.711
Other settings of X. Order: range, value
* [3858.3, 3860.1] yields 5.511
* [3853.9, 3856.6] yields 7.034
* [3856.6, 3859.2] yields 6.483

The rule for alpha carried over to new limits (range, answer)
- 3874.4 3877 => 11.64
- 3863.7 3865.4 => 8.905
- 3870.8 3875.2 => 10.47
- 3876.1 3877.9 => 10.2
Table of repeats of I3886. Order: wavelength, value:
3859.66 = 4.978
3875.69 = 11.64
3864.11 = 8.905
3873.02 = 6.438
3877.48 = 6.513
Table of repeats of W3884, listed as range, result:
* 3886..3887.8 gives 6.804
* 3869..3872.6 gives 7.616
